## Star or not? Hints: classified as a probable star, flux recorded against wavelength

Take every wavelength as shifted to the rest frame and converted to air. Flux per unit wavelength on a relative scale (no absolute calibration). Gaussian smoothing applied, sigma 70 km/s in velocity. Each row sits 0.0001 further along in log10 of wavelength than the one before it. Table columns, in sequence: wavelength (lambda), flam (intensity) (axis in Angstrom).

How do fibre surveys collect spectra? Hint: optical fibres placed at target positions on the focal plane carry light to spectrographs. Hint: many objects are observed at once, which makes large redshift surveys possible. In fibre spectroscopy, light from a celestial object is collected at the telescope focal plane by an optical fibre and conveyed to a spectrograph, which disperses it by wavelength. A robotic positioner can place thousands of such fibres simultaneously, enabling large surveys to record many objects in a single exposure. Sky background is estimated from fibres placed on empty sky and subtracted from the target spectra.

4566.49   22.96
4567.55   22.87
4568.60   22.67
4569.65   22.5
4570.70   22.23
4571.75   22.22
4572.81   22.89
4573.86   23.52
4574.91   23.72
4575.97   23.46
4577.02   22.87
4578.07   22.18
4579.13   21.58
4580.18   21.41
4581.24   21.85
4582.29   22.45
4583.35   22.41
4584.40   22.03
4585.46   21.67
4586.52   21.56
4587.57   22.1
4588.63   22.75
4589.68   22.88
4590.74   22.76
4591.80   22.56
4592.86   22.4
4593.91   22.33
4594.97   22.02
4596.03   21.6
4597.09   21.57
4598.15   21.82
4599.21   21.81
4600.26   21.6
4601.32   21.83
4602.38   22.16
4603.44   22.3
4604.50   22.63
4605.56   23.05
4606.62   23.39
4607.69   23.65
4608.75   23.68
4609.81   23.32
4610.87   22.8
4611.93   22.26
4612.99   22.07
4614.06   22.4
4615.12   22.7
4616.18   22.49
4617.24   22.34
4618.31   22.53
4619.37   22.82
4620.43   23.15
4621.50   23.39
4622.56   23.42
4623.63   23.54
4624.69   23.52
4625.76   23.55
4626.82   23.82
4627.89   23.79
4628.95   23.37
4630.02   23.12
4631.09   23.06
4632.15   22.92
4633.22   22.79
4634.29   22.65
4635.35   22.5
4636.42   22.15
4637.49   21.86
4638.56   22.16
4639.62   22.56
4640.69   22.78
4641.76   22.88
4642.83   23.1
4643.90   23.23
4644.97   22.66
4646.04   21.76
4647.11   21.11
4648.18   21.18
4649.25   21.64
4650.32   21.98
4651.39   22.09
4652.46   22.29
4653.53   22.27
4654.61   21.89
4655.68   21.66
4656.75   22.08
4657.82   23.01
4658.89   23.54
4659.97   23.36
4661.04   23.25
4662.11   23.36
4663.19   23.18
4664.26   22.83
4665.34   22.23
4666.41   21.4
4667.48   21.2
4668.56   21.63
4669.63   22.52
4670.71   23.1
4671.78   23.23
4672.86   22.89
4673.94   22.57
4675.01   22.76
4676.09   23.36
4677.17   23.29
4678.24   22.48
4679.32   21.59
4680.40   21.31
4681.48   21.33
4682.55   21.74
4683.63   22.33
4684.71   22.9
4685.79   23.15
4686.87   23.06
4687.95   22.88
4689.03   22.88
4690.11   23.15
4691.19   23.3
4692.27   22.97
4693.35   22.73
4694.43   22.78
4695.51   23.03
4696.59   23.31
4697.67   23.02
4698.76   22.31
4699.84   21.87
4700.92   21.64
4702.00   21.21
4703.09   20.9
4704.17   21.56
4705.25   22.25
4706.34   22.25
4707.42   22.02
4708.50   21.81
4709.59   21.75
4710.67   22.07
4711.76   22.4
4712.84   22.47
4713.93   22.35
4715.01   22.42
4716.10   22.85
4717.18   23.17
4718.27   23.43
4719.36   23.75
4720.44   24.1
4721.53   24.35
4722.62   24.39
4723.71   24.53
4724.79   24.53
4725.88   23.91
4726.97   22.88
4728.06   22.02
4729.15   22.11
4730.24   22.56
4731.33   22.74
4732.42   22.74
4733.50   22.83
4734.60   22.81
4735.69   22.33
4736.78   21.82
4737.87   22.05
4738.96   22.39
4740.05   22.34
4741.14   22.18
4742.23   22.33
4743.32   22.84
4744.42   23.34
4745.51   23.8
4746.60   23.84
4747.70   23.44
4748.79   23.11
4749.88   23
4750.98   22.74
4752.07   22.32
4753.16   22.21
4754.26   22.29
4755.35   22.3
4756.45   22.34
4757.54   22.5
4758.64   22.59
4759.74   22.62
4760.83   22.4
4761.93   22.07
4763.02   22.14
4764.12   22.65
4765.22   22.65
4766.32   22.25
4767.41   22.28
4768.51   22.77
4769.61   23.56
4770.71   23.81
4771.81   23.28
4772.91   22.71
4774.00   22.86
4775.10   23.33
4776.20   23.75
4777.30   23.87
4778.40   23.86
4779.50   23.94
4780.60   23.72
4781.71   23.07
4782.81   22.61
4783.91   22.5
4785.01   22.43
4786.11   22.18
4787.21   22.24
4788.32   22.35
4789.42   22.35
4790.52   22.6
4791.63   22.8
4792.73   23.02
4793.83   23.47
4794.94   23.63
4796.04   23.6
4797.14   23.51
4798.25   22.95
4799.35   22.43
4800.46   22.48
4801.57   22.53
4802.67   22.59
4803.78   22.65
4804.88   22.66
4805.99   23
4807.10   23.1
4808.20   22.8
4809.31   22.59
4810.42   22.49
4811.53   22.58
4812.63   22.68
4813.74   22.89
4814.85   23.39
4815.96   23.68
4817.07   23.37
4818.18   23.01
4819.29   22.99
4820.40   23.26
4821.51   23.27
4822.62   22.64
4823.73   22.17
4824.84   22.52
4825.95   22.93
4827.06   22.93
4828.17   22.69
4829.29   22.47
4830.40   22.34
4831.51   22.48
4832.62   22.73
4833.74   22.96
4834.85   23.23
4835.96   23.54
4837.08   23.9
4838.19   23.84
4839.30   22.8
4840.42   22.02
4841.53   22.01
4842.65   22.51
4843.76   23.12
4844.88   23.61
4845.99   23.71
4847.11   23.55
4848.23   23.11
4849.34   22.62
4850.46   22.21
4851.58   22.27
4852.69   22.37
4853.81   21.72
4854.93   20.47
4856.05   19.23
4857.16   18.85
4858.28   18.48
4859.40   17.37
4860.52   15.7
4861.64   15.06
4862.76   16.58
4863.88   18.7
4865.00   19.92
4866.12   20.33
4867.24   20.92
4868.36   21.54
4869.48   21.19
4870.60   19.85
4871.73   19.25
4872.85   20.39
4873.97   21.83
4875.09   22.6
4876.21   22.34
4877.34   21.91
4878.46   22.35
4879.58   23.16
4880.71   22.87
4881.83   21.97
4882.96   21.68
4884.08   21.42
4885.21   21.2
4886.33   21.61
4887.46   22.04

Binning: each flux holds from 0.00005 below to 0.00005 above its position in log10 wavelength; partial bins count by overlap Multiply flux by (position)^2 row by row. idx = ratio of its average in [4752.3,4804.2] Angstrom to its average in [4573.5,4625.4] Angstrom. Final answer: 1.09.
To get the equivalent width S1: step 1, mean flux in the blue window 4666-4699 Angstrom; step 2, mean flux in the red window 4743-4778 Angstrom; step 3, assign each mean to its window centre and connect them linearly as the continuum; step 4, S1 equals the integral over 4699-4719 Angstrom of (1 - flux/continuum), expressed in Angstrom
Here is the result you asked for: 0.47 Angstrom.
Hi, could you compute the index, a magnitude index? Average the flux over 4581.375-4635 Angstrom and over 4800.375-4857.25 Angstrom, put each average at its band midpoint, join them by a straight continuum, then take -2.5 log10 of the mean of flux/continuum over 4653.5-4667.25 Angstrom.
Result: 0.00 mag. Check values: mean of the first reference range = 22.7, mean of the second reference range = 22.7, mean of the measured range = 22.6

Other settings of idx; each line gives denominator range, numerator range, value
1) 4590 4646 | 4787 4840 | 1.10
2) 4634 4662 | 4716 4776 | 1.07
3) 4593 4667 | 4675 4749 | 1.04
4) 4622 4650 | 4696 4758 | 1.04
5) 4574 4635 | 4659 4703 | 1.03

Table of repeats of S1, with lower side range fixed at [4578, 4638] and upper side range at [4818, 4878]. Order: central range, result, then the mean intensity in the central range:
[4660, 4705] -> -0.5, 22.5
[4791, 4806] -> -0.8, 22.9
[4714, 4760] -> -1.8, 22.9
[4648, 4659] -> 0.1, 22.1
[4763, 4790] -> -1.3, 22.9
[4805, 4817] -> -0.7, 22.9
